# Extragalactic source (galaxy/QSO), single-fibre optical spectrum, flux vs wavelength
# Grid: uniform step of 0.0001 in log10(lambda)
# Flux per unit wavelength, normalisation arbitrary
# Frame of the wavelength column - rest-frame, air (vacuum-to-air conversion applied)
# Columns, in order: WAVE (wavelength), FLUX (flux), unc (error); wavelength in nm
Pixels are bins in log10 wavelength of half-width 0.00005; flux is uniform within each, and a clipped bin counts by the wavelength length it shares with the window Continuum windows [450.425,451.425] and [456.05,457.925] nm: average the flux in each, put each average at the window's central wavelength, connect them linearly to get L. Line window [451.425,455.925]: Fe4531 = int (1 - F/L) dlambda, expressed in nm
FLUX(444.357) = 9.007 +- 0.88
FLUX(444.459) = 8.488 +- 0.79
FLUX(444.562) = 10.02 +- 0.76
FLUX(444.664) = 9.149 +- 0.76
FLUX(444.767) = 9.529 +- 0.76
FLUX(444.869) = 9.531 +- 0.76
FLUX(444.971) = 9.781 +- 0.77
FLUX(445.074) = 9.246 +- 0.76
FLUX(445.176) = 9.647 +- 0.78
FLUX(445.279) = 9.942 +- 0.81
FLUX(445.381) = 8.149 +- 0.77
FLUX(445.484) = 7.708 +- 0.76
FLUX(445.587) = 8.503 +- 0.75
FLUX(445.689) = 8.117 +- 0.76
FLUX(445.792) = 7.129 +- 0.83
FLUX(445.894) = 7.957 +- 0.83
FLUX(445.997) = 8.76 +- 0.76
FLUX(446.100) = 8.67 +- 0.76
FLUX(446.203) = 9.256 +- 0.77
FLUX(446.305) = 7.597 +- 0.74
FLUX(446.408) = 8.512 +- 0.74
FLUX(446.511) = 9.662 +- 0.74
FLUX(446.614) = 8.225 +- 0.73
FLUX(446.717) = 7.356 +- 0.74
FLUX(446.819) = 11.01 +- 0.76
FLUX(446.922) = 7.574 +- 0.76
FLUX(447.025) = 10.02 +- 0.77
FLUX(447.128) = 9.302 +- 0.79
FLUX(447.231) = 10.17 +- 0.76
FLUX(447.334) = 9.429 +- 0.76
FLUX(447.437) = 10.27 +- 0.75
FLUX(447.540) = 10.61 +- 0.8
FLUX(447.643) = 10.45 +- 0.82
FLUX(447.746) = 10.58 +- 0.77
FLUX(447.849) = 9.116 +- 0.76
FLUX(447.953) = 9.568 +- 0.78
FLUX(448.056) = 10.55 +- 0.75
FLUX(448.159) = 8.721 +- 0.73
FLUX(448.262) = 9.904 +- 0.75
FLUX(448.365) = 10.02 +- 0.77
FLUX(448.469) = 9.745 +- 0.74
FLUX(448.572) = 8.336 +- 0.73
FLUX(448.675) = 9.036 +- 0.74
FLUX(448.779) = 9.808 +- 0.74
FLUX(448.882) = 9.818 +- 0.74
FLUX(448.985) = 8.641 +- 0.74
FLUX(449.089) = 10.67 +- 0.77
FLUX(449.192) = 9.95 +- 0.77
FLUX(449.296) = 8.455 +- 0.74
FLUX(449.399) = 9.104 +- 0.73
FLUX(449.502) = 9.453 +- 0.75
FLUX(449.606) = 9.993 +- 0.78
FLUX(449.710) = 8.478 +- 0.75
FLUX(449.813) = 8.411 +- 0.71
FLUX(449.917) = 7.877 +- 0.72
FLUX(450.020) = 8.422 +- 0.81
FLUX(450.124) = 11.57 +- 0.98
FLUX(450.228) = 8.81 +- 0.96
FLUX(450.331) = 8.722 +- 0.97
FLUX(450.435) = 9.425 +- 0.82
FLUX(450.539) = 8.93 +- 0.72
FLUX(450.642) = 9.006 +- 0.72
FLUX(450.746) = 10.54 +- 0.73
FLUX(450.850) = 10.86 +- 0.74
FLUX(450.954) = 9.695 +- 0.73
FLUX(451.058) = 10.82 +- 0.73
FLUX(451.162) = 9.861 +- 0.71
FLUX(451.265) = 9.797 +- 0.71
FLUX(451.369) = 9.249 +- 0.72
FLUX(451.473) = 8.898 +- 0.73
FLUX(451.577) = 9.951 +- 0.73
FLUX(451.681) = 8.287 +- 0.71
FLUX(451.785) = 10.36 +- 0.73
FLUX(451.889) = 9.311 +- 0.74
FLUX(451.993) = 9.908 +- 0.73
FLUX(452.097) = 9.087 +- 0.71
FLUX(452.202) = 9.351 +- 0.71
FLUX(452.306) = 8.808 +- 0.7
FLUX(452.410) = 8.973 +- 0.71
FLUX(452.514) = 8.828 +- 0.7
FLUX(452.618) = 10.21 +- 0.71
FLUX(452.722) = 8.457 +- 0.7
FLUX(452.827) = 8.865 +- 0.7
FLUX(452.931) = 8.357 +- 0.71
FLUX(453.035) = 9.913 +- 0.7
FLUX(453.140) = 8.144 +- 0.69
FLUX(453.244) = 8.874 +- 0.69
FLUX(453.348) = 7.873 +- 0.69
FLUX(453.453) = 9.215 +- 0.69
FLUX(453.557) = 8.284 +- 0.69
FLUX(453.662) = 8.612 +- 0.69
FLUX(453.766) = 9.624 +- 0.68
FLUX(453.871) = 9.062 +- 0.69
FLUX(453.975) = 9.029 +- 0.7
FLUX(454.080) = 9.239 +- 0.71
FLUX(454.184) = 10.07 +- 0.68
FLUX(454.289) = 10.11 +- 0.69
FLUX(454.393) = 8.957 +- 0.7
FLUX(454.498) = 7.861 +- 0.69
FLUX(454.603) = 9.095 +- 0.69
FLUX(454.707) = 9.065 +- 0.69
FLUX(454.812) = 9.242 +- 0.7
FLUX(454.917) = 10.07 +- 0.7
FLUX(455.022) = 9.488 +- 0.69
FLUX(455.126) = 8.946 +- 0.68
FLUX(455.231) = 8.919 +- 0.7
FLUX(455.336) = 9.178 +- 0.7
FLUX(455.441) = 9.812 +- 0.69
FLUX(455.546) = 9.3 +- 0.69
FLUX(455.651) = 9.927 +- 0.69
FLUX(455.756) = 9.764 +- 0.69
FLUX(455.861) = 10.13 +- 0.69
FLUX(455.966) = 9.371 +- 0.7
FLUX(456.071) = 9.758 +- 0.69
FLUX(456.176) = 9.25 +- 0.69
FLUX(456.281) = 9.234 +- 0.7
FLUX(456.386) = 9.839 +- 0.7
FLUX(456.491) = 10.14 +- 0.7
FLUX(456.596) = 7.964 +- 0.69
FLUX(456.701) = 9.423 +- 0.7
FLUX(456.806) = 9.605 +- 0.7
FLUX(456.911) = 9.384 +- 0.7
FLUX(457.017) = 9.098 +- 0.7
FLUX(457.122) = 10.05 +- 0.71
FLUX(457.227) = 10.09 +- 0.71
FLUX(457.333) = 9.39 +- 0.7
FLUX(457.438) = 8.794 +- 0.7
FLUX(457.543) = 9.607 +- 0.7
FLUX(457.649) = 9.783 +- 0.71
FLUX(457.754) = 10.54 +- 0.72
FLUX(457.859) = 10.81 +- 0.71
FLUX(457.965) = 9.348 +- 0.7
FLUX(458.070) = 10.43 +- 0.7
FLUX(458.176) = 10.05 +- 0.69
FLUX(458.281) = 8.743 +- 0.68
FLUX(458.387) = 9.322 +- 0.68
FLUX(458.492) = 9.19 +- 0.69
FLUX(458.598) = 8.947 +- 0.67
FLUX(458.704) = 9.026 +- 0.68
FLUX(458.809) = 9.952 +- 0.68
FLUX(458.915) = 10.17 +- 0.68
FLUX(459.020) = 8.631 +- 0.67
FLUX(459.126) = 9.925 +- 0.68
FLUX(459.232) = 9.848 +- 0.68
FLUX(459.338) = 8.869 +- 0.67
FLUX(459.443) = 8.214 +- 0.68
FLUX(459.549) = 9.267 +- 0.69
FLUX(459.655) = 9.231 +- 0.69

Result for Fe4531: 0.24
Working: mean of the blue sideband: 9.83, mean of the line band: 9.2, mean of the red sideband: 9.59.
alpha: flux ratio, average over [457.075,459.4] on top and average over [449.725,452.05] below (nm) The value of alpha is 1.01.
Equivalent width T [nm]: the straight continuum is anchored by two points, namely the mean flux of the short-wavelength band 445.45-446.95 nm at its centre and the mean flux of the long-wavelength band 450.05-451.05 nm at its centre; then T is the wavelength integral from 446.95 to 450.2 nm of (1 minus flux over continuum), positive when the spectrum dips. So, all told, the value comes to -0.15 nm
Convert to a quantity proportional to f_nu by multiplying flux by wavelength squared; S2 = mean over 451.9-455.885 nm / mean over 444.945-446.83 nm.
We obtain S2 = 1.1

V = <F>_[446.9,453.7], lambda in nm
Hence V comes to 9.38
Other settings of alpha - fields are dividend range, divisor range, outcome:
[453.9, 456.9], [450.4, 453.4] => 1.01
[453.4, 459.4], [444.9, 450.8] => 1.02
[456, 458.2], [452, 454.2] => 1.07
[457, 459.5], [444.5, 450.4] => 1.04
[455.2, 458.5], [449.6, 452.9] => 1.02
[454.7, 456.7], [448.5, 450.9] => 1.01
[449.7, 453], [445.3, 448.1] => 1.03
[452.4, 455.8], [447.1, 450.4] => 0.96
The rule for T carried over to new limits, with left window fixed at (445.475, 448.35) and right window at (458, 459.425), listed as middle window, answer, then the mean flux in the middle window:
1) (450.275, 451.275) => -0.057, 9.77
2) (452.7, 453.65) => 0.064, 8.66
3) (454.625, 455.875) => -0.014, 9.46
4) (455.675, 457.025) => -0.014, 9.48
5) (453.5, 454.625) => 0.028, 9.09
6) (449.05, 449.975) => 0.007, 9.13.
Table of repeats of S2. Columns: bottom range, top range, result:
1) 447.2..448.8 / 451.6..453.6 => 0.94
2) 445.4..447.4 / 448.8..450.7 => 1.08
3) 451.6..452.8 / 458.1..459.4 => 1.05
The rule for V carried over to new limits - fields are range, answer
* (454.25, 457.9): 9.48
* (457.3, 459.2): 9.6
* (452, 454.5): 9.03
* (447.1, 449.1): 9.72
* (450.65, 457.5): 9.35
